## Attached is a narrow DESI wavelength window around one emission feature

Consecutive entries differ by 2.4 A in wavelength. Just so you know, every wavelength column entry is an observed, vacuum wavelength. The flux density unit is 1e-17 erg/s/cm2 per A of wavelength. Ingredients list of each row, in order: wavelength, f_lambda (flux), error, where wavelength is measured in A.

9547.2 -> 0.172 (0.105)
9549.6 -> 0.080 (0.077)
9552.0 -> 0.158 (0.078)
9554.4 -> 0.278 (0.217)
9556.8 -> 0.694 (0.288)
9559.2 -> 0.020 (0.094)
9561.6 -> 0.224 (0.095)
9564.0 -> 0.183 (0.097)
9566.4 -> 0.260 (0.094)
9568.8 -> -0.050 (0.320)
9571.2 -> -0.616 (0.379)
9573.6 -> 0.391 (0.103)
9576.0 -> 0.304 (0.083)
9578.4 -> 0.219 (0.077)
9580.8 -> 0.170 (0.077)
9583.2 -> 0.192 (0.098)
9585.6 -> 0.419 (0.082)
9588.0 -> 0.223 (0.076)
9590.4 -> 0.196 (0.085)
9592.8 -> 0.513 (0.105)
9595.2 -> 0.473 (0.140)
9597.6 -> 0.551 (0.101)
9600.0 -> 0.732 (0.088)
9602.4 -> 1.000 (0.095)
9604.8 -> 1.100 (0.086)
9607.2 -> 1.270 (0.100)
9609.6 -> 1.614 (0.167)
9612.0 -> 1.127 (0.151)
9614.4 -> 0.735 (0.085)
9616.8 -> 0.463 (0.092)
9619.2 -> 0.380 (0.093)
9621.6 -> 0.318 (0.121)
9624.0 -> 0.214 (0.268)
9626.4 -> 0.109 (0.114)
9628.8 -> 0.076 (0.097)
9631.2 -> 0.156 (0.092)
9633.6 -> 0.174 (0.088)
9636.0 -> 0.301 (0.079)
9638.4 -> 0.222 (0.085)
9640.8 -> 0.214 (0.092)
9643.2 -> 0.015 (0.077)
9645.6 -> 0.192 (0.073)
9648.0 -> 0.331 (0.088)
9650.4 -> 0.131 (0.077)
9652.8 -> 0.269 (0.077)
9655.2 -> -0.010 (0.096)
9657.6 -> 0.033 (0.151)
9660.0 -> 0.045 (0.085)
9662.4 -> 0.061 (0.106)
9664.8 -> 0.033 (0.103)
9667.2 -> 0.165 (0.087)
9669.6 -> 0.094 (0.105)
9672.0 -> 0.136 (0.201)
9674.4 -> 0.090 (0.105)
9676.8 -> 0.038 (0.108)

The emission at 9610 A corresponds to [O III] 5007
